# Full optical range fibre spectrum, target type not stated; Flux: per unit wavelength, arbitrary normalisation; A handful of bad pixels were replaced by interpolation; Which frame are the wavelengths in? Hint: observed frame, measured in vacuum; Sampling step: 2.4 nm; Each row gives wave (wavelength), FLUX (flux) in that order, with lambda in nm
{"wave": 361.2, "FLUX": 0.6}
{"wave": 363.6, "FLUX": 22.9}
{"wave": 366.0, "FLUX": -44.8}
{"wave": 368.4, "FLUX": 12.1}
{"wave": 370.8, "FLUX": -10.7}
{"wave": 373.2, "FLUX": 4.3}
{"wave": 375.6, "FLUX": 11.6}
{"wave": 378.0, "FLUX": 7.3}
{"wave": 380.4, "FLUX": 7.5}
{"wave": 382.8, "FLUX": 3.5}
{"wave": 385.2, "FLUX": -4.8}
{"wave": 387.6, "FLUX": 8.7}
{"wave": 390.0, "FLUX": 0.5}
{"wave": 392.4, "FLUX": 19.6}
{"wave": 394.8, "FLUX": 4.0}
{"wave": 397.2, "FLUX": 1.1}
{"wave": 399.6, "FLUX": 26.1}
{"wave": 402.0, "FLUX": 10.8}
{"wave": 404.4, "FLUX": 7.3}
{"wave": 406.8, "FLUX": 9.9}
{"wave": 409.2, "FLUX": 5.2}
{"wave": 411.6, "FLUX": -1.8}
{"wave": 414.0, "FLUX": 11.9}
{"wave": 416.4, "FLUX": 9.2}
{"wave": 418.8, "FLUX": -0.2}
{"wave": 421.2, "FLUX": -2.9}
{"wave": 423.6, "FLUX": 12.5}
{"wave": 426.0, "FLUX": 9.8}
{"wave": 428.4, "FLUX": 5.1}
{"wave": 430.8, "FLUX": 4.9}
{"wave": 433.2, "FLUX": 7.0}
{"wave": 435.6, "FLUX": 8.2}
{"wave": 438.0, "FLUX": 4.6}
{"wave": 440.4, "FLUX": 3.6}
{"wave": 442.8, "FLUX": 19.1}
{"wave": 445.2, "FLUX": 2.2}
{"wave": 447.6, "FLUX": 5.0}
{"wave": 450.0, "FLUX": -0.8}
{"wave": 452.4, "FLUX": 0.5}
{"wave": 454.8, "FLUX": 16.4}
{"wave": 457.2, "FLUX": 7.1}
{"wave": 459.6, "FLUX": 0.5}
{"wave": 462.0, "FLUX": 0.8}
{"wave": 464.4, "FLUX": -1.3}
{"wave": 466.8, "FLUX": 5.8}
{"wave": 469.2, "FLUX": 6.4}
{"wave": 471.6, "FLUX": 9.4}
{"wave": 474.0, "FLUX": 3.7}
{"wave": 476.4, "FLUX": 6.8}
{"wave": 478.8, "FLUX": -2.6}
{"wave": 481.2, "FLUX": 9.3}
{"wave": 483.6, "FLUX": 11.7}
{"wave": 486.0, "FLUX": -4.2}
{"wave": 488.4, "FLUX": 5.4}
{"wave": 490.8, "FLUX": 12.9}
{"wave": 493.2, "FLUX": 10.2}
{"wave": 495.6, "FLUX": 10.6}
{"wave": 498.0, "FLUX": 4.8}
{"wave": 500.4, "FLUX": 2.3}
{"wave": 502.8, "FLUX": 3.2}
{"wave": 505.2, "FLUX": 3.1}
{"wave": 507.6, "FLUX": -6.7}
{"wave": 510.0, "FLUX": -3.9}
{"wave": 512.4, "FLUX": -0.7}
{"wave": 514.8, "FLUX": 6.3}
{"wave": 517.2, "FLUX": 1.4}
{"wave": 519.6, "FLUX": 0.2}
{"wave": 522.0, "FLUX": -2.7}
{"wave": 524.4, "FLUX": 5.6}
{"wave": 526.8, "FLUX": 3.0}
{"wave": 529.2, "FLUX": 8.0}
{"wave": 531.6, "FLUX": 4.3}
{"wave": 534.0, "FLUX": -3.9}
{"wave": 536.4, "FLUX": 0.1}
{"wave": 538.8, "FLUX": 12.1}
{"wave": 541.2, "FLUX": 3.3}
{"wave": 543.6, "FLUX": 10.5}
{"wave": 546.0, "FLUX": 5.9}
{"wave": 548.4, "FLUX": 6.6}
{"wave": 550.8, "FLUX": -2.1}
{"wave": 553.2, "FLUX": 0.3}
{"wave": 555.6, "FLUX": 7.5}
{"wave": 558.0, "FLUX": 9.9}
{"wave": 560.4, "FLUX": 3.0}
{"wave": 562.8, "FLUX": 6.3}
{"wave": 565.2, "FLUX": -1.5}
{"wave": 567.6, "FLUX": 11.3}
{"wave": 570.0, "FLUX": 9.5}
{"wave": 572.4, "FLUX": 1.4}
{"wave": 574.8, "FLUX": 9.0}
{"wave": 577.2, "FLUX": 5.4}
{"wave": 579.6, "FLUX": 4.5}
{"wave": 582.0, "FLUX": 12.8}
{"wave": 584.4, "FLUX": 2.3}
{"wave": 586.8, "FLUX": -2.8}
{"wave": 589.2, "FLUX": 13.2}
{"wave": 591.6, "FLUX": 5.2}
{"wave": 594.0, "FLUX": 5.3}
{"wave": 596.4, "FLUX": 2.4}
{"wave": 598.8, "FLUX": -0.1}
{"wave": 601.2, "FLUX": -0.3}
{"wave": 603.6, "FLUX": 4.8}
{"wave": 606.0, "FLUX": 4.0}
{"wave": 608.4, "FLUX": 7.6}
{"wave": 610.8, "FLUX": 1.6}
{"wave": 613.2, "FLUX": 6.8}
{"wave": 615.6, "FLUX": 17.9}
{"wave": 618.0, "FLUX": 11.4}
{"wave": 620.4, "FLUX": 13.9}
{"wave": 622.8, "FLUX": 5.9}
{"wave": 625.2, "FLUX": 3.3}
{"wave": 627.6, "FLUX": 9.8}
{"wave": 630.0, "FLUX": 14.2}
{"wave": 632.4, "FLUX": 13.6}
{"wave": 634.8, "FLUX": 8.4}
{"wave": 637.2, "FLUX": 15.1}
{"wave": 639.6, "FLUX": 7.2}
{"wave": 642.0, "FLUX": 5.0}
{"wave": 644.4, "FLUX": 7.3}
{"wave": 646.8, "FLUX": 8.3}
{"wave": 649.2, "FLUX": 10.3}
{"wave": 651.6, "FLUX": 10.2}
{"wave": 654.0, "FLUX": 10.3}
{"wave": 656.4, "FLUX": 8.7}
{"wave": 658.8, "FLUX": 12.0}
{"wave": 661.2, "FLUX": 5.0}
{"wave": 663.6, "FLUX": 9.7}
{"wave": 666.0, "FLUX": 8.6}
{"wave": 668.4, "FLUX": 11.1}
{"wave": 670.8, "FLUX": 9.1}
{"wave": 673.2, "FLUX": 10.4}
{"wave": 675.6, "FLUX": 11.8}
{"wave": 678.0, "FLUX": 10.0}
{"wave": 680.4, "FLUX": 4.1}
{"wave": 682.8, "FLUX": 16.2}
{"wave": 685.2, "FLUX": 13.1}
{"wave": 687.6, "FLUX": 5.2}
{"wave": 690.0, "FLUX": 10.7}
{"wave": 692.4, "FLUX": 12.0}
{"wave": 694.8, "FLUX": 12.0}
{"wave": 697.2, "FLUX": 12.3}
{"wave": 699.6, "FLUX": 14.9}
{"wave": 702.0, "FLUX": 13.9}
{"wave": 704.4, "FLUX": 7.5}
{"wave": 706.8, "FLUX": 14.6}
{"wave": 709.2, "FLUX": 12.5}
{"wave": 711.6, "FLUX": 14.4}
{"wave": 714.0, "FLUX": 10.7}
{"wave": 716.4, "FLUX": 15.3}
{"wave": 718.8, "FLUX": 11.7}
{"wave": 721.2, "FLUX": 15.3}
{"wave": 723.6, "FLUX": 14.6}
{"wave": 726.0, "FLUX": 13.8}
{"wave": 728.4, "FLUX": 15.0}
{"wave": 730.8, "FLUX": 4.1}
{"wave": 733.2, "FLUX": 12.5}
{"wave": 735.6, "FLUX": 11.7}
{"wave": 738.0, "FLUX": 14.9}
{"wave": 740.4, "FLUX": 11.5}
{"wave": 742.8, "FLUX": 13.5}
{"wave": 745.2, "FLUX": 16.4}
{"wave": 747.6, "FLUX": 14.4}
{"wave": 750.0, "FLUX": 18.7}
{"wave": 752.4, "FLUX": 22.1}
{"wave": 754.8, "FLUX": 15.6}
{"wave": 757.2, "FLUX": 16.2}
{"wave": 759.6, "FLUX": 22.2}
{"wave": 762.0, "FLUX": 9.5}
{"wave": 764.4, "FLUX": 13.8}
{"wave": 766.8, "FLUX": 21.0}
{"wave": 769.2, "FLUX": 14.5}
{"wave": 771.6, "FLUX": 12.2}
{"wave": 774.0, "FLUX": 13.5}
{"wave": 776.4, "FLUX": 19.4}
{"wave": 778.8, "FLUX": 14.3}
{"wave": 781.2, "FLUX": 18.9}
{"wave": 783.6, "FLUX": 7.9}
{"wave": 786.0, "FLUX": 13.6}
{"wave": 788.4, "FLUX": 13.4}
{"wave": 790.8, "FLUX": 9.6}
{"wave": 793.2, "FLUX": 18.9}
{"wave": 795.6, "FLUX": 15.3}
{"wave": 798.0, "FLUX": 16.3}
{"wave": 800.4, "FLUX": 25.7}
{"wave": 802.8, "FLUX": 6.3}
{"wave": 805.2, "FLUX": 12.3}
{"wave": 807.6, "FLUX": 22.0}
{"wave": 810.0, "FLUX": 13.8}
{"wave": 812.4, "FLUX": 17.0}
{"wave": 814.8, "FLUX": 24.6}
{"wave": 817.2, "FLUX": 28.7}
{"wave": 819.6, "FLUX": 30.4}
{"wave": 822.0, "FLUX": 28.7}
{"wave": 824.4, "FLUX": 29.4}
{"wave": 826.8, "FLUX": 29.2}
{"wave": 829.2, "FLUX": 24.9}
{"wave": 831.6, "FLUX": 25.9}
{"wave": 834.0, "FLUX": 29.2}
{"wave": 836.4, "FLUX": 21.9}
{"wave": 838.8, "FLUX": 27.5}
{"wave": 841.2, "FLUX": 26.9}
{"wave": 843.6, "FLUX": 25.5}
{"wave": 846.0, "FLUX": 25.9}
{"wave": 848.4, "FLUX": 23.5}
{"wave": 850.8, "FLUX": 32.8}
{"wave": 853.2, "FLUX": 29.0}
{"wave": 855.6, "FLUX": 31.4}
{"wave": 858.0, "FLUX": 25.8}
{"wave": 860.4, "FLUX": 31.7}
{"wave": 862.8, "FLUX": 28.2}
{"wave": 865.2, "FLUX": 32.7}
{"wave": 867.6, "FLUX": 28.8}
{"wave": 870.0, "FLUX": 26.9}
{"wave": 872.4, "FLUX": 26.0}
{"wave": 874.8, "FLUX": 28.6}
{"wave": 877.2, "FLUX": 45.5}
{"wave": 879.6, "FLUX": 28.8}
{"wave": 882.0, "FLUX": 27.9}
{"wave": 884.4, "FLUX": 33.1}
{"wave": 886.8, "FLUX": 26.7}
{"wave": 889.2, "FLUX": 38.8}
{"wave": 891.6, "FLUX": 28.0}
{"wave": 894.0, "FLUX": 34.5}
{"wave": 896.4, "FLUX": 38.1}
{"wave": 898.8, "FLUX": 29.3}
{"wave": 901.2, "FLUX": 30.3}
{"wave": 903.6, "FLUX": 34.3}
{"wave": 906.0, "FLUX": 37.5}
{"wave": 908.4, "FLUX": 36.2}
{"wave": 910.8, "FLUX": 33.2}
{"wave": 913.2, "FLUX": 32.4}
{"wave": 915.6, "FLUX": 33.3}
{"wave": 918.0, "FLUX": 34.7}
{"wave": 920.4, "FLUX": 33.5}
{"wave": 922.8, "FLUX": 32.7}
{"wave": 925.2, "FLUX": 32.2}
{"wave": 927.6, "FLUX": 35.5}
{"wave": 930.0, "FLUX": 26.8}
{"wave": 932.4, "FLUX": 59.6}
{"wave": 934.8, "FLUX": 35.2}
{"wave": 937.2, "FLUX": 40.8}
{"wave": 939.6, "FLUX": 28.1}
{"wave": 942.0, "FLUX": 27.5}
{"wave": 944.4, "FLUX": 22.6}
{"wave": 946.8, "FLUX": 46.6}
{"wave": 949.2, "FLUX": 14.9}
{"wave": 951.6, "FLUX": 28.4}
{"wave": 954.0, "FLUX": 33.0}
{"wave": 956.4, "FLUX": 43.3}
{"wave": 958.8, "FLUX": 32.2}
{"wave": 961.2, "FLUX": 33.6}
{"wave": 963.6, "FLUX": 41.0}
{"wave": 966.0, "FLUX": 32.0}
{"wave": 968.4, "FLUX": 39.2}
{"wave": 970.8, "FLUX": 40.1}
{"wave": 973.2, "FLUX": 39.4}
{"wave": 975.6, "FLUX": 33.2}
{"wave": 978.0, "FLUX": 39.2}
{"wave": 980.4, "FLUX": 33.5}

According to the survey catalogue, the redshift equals 1.04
